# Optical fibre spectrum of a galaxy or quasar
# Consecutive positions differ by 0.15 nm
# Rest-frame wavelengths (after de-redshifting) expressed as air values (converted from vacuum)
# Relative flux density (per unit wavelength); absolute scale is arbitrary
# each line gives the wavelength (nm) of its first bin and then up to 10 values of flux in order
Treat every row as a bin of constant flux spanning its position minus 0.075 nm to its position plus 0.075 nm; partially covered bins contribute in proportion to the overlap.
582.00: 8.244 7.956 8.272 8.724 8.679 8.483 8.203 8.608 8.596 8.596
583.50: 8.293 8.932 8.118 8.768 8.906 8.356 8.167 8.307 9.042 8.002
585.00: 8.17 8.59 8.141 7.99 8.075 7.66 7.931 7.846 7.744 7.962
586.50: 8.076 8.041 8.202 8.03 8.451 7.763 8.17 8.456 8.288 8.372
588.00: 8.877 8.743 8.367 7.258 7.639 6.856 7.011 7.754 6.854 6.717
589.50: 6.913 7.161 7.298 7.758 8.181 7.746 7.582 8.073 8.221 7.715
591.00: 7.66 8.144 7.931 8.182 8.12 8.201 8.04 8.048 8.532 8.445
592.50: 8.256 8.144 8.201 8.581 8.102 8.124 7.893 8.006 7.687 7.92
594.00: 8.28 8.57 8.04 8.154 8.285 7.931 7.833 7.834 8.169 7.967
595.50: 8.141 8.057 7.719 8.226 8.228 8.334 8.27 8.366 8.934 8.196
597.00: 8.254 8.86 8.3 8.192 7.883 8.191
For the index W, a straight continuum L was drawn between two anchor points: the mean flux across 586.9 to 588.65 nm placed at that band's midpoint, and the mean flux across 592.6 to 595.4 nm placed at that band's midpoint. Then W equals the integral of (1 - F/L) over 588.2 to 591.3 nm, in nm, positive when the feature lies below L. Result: 0.23 nm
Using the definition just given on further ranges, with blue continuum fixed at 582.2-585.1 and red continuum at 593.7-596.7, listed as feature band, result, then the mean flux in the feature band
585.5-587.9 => 0.093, 8.06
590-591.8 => 0.063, 7.97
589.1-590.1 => 0.131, 7.21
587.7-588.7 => 0.020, 8.18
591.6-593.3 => -0.005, 8.24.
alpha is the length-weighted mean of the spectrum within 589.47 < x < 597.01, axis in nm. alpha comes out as 8.06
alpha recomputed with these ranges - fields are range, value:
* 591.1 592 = 8.1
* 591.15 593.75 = 8.15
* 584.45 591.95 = 7.93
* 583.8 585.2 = 8.46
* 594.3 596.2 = 8.05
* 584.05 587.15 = 8.17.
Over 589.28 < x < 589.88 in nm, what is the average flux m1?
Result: 7.03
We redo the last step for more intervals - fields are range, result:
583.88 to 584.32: 8.68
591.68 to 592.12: 8.1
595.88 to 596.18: 8.23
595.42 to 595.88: 7.98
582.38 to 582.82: 8.63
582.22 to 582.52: 8.49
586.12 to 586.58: 7.93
